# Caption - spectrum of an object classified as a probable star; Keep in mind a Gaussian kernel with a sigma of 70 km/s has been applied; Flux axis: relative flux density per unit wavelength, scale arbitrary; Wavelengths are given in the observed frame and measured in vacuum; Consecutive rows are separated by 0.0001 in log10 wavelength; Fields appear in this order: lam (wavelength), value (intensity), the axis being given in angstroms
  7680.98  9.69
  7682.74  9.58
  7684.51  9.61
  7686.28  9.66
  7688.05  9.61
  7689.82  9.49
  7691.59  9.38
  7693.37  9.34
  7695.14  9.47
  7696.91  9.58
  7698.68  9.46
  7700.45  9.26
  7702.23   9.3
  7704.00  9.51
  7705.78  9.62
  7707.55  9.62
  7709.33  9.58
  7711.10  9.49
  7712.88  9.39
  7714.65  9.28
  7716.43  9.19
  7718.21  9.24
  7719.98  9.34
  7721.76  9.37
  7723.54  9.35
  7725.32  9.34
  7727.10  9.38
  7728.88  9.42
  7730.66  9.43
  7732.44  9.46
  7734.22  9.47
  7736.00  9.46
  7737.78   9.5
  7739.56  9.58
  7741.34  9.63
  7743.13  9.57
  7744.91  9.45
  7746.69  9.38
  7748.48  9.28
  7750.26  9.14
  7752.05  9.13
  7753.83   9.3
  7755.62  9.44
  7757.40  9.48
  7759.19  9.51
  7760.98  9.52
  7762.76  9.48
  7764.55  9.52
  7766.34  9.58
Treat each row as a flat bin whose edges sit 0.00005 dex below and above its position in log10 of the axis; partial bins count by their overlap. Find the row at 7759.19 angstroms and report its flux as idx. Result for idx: 9.51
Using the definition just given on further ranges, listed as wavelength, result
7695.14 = 9.47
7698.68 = 9.46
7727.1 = 9.38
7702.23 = 9.3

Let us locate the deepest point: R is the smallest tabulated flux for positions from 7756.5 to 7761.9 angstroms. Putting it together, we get 9.48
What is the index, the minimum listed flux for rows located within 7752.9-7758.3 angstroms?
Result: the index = 9.3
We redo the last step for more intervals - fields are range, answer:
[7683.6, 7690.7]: 9.49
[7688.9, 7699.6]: 9.34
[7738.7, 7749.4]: 9.28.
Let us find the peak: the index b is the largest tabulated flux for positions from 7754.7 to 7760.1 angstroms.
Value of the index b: 9.51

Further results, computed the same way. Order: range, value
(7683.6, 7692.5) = 9.66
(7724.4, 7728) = 9.38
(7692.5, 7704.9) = 9.58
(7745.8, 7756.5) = 9.44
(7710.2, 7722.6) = 9.49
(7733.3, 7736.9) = 9.47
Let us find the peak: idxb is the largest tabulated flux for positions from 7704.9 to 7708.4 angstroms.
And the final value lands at 9.62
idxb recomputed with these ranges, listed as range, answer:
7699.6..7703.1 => 9.3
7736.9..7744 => 9.63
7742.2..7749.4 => 9.57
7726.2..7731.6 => 9.43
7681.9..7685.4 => 9.61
